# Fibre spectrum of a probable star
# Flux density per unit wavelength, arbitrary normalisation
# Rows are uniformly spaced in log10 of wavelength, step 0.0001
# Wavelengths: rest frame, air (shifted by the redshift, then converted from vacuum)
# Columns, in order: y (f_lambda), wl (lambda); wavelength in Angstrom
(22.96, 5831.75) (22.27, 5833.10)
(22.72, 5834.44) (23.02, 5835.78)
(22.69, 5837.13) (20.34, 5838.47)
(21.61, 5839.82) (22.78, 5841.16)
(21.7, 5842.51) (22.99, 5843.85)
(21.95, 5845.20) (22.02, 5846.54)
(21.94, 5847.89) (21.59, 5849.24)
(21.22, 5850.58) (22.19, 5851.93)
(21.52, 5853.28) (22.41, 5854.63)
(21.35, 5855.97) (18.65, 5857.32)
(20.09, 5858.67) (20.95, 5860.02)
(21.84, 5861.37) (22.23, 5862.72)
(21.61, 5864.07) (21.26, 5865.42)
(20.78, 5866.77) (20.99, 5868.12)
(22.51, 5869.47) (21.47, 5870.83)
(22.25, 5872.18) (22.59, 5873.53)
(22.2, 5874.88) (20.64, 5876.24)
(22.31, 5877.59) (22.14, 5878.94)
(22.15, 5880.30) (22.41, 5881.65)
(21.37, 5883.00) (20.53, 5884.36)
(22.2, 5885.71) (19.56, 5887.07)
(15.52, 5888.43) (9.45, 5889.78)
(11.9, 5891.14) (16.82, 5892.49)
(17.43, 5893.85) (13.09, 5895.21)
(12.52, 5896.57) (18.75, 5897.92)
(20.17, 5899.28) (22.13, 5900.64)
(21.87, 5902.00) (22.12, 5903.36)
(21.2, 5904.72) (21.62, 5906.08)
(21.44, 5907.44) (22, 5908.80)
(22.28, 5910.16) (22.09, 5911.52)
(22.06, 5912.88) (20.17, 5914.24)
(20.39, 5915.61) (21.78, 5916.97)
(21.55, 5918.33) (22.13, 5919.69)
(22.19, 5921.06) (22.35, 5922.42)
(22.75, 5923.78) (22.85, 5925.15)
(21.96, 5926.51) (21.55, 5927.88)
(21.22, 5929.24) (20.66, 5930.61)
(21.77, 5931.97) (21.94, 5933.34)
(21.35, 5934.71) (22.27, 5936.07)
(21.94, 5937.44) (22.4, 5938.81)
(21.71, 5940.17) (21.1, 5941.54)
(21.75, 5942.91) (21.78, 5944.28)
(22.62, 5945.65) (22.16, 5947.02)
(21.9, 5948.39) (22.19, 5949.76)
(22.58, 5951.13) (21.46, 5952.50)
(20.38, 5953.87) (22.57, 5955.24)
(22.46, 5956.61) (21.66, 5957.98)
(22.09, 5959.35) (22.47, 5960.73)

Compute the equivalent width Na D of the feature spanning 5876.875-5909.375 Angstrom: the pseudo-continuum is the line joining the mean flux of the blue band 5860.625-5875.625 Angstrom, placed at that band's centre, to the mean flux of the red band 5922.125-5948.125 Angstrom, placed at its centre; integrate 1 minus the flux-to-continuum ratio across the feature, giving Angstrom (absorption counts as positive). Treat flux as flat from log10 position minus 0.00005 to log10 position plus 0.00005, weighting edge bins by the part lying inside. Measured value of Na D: 3.9 Angstrom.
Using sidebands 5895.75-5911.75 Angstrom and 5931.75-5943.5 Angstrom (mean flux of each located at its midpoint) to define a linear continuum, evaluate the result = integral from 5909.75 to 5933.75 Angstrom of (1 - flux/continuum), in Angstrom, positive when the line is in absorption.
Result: -0.6 Angstrom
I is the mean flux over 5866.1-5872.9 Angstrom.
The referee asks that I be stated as 21.6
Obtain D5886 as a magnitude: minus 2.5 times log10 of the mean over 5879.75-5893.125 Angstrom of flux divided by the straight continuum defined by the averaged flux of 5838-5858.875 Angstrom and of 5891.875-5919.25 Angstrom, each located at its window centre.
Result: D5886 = 0.14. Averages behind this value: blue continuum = 21.6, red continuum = 20.1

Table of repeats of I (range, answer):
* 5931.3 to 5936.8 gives 21.8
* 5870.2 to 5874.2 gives 22.1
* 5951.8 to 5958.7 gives 21.7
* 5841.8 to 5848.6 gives 22.1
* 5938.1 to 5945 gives 21.7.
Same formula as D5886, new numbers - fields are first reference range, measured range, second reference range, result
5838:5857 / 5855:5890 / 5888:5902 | -0.12 mag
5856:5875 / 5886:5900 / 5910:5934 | 0.34 mag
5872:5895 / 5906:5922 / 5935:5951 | -0.05 mag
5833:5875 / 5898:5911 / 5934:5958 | 0.02 mag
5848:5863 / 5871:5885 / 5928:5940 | -0.02 mag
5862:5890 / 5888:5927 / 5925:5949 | 0.09 mag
